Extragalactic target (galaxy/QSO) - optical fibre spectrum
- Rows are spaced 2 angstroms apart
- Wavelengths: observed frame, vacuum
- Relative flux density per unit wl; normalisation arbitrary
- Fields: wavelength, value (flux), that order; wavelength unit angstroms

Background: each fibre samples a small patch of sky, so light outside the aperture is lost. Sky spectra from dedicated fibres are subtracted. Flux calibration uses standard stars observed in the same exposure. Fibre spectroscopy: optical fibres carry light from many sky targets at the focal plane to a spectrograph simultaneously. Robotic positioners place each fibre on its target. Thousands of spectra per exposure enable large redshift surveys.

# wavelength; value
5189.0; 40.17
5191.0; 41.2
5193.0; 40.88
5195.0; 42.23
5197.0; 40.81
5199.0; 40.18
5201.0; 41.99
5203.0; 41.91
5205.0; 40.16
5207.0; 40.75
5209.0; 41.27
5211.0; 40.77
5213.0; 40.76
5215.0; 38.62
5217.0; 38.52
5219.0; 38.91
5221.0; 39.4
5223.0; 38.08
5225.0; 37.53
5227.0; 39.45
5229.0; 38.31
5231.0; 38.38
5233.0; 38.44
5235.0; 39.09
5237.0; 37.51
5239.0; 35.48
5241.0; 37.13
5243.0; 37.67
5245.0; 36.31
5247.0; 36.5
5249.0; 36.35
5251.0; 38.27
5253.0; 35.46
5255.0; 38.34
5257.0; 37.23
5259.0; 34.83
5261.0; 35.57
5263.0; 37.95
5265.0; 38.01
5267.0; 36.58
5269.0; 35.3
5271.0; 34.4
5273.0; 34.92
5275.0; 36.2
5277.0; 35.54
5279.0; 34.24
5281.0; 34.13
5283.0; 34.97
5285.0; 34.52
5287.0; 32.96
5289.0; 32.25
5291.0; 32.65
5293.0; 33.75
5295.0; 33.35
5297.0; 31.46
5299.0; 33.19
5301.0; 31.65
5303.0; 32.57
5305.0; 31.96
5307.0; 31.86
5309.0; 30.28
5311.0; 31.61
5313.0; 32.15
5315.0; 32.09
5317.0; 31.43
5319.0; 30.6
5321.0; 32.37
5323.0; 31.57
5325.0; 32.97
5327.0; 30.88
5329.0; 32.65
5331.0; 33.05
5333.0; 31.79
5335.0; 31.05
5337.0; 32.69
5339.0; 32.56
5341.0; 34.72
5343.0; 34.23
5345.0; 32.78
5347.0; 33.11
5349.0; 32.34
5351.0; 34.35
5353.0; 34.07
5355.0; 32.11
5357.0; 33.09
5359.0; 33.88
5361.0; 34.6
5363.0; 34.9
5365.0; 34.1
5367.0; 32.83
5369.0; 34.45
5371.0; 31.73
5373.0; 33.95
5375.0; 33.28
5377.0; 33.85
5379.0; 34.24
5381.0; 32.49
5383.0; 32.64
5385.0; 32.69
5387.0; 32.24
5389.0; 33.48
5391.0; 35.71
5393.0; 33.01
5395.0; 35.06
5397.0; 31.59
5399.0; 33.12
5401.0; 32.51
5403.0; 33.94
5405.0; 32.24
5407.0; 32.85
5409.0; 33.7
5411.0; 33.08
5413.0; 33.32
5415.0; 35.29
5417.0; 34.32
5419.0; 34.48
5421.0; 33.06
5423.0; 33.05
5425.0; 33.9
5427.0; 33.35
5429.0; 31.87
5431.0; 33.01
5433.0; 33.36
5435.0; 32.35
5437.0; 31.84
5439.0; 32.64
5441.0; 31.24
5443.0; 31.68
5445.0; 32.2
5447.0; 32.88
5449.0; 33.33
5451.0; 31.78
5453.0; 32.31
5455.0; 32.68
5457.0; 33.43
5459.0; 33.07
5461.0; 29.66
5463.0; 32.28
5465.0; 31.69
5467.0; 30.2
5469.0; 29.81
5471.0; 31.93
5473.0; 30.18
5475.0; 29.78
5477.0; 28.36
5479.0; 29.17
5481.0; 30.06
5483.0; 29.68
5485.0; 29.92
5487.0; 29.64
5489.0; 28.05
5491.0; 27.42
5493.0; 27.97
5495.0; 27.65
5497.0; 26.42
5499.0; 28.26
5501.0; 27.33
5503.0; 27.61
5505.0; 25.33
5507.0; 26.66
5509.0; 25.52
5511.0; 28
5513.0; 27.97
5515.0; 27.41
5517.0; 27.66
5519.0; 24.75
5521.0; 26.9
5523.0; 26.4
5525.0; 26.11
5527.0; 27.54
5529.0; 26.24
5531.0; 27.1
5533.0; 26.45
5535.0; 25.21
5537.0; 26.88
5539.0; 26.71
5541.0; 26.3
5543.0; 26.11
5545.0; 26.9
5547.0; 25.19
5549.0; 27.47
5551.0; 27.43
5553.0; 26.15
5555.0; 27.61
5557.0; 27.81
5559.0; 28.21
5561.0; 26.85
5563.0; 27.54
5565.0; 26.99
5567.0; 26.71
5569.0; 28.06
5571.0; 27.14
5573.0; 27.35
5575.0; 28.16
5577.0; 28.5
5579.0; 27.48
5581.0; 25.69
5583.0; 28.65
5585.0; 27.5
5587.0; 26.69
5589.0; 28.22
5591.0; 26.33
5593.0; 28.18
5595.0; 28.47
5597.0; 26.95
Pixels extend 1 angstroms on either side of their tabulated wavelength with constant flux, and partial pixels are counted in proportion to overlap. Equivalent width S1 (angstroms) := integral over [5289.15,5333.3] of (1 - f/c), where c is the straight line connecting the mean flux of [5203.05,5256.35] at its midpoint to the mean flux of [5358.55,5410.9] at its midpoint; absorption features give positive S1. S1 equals 4.6 angstroms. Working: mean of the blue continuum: 38.4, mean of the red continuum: 33.4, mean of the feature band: 32.1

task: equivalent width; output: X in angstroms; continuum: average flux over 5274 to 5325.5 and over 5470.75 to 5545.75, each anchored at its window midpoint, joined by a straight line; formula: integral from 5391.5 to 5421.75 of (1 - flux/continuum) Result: -3.41 angstroms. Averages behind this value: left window 32.8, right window 27.5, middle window 33.5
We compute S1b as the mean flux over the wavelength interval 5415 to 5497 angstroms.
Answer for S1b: 31.4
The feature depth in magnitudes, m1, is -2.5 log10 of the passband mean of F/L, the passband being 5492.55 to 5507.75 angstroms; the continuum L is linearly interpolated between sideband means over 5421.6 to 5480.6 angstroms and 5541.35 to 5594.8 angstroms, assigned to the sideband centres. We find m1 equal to 0.11 mag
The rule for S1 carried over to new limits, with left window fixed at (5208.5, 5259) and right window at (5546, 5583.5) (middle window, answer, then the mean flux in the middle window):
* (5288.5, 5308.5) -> 1.96 angstroms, 32.4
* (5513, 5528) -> 1.03 angstroms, 26.8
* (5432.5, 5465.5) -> -1.27 angstroms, 32.3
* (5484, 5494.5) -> 0.42 angstroms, 28.6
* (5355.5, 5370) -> -0.02 angstroms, 33.9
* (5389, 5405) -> -0.35 angstroms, 33.5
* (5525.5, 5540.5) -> 0.93 angstroms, 26.6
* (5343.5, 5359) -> 0.47 angstroms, 33.2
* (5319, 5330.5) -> 1.01 angstroms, 32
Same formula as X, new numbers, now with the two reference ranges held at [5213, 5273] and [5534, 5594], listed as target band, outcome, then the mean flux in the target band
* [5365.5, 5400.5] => -0.4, 33.3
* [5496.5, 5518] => 1.4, 27.1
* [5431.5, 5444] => -0.4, 32.2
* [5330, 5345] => 0.7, 32.9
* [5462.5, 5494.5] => 0.2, 29.7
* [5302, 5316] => 1.4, 31.8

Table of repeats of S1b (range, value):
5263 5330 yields 33.3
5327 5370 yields 33.2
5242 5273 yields 36.5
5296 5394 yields 32.8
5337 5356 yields 33.3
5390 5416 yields 33.5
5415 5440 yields 33.2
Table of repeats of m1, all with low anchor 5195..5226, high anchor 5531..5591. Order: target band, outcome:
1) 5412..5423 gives -0.05 mag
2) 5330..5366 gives 0.05 mag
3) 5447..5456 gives -0.05 mag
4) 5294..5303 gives 0.14 mag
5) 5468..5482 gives 0.01 mag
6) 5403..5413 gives -0.01 mag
